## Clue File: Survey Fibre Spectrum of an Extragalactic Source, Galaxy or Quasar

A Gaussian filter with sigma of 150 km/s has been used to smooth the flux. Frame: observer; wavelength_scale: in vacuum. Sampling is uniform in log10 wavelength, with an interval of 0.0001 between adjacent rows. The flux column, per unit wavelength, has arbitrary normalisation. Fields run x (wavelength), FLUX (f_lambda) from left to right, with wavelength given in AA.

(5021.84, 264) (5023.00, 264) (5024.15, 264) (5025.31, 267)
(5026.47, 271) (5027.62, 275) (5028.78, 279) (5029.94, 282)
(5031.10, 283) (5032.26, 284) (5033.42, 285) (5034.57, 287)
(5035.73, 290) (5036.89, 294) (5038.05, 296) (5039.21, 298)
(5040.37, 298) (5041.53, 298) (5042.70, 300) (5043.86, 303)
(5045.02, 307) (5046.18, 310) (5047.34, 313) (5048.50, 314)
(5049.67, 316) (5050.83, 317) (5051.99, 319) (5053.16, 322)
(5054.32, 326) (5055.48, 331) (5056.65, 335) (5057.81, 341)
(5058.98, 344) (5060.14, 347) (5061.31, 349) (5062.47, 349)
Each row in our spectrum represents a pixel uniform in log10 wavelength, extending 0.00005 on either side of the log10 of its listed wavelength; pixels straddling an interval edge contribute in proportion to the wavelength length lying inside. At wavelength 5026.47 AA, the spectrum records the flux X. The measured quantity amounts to 271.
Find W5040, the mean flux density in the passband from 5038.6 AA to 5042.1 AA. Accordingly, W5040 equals 298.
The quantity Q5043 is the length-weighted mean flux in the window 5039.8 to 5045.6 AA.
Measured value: 301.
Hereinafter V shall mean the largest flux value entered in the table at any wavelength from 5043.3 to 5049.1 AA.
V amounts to 314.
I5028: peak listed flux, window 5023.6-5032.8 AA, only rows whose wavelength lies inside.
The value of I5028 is 284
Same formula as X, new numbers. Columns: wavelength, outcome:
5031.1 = 283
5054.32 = 326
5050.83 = 317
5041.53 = 298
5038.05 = 296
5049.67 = 316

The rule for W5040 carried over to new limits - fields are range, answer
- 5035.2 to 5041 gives 295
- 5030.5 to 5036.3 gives 286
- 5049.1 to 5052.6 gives 317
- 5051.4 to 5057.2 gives 326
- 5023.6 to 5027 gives 267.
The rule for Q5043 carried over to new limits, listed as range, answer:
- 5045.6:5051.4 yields 314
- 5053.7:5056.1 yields 329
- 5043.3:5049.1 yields 309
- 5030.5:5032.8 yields 283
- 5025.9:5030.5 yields 277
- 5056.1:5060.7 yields 342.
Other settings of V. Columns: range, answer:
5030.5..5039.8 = 298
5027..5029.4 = 279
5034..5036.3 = 290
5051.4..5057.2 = 335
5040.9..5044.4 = 303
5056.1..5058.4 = 341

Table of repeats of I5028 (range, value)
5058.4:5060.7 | 347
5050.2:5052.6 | 319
